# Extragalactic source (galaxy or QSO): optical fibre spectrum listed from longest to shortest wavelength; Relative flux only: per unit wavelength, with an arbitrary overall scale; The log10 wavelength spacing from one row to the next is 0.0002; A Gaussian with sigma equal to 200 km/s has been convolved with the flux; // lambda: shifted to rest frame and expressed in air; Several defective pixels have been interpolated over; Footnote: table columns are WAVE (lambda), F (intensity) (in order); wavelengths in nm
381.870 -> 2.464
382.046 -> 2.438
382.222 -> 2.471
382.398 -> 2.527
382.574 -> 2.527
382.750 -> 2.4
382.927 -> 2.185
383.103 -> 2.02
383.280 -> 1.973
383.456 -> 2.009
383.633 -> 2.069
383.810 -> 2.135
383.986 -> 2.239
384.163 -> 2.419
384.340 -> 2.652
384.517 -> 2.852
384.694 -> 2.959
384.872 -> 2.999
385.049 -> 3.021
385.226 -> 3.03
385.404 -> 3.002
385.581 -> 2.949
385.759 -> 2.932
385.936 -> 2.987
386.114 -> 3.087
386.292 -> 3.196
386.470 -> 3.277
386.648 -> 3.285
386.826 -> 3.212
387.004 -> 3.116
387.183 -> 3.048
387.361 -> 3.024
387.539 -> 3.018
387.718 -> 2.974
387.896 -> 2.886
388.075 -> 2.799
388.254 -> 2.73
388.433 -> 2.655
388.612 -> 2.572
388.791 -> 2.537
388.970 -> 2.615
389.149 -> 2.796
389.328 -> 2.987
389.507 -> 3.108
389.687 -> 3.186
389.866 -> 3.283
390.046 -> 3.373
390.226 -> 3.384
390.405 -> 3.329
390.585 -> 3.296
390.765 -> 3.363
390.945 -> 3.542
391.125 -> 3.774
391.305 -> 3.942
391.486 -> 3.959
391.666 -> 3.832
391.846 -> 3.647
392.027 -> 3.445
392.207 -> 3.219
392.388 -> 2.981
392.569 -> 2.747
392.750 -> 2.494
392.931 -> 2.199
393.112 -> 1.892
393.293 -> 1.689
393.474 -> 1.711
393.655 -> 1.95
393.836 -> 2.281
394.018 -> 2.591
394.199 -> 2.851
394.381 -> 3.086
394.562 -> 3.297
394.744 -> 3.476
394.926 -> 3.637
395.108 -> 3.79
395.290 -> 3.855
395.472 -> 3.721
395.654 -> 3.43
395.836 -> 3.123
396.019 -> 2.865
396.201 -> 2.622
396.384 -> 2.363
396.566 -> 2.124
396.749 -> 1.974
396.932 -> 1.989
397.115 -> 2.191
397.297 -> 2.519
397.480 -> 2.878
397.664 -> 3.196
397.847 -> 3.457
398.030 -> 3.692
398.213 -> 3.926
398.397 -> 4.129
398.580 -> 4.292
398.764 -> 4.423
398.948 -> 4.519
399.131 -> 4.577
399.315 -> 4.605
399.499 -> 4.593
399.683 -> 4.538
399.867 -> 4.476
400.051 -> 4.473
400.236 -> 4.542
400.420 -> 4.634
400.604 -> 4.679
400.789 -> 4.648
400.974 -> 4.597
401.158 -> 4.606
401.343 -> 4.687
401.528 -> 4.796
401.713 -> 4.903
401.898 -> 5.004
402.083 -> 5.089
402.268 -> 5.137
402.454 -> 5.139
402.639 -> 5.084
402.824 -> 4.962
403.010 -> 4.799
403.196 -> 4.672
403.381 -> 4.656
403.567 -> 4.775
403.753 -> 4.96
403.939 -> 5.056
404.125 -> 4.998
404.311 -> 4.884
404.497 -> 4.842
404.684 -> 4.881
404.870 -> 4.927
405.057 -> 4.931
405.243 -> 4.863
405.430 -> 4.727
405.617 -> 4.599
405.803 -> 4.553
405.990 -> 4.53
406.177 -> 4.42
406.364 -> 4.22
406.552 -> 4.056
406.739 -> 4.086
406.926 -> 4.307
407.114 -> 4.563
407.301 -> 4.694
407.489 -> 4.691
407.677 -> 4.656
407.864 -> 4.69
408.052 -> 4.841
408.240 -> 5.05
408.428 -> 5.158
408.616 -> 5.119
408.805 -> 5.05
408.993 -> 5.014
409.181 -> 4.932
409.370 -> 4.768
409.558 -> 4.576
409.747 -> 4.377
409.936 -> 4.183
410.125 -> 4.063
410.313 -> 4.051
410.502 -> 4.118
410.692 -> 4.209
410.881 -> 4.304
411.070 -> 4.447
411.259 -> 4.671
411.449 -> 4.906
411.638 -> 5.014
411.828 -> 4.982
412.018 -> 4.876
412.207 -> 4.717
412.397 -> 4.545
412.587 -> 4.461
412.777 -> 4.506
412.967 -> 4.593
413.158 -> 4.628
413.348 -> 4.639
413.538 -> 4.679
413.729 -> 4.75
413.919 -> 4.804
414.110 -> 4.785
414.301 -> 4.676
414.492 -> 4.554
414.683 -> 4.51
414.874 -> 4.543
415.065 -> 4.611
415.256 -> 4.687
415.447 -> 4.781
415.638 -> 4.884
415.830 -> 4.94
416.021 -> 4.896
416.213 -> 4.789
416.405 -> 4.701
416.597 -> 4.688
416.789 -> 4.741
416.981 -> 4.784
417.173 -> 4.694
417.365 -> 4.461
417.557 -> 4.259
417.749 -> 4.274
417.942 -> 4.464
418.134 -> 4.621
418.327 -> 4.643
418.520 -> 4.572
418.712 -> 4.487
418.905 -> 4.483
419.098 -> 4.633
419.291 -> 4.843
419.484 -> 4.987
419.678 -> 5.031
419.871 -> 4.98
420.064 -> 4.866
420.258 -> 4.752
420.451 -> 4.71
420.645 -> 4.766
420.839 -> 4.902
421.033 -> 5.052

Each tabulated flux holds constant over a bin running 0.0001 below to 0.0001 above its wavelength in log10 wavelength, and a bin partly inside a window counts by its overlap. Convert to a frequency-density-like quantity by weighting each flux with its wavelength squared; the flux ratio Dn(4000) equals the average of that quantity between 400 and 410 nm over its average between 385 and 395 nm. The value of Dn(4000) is 1.7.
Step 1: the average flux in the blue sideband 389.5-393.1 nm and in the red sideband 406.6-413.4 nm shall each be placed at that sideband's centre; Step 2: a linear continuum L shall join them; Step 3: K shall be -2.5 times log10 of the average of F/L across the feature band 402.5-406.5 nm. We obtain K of -0.134 mag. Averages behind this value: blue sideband 3.28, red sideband 4.62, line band 4.77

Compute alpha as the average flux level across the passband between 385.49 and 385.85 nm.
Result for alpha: 2.95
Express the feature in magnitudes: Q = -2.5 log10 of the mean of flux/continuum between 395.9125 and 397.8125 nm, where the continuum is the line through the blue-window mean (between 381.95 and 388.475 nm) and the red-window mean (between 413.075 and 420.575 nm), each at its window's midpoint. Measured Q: 0.35 mag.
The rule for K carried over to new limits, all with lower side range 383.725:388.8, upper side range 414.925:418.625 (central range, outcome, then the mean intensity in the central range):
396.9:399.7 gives -0.04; 3.74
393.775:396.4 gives 0.08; 3.16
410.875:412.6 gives -0.09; 4.72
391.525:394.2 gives 0.22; 2.65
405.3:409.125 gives -0.14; 4.66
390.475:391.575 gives -0.15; 3.64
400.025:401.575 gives -0.23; 4.63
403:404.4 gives -0.24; 4.85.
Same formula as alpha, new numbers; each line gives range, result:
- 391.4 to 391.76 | 3.9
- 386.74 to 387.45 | 3.1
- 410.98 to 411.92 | 4.8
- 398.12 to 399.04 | 4.26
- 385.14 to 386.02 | 2.98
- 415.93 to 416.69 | 4.76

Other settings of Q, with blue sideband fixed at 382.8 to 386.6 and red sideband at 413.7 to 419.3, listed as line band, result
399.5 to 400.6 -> -0.25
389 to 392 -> -0.13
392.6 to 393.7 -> 0.49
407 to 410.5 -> -0.13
